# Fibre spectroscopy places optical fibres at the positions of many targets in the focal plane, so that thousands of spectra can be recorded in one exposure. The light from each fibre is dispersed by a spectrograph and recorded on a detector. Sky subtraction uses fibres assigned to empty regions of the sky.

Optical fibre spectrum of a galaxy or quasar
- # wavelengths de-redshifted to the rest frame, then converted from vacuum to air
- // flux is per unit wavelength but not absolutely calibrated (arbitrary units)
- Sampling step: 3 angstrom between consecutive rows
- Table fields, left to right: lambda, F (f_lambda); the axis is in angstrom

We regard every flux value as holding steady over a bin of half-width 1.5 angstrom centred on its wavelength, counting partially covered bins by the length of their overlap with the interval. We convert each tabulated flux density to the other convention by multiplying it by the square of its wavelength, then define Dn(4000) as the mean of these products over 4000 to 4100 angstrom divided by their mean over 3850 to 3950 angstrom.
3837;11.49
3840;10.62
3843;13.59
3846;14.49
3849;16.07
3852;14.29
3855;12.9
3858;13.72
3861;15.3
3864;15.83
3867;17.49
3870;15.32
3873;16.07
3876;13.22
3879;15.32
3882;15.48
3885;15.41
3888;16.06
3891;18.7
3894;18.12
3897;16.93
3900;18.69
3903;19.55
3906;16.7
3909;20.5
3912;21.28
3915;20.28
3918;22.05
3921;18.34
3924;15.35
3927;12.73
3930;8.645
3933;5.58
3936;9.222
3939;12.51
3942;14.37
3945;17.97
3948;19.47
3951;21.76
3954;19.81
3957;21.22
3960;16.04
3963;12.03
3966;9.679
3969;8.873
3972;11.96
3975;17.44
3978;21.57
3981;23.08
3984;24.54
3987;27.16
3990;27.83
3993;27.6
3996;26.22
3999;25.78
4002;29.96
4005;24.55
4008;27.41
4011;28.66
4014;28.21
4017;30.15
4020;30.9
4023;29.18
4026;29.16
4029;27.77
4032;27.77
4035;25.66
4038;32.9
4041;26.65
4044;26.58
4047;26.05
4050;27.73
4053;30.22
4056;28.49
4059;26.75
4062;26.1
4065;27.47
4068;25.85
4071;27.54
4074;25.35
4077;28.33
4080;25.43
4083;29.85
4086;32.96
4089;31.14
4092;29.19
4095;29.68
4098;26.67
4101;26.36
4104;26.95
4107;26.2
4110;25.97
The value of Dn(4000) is 1.91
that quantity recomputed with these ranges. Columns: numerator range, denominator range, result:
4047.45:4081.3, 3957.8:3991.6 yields 1.55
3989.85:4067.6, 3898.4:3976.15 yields 1.84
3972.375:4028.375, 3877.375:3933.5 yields 1.65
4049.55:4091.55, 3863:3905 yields 1.86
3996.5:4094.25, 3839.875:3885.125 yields 2.08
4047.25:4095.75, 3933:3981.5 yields 1.91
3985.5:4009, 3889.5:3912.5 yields 1.52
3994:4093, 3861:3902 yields 1.86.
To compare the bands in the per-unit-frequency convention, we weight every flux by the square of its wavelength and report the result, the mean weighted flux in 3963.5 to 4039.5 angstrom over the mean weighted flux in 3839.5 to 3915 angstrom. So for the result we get 1.6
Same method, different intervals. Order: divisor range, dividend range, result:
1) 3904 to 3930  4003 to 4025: 1.68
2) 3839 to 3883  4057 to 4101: 2.13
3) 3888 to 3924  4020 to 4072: 1.58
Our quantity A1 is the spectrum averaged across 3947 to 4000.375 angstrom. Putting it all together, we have 20.1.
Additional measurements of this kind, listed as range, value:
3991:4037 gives 28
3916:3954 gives 15.1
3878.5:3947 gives 16.1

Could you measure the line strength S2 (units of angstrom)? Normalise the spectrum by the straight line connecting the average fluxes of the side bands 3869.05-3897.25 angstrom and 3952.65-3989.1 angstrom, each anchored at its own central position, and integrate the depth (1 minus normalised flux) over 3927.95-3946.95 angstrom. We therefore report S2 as 6.2 angstrom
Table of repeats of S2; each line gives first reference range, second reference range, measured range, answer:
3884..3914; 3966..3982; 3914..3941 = 5.7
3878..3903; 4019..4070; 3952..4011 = 5.7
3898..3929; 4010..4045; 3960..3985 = 8.3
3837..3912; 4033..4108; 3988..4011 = -3.6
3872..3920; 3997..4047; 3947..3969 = 6.0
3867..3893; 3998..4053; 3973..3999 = 0.6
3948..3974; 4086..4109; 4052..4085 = -2.5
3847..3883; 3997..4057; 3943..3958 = 1.5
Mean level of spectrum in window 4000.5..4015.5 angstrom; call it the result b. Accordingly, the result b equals 27.8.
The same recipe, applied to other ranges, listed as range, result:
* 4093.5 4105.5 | 27.4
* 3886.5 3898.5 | 17.5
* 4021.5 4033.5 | 28.5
